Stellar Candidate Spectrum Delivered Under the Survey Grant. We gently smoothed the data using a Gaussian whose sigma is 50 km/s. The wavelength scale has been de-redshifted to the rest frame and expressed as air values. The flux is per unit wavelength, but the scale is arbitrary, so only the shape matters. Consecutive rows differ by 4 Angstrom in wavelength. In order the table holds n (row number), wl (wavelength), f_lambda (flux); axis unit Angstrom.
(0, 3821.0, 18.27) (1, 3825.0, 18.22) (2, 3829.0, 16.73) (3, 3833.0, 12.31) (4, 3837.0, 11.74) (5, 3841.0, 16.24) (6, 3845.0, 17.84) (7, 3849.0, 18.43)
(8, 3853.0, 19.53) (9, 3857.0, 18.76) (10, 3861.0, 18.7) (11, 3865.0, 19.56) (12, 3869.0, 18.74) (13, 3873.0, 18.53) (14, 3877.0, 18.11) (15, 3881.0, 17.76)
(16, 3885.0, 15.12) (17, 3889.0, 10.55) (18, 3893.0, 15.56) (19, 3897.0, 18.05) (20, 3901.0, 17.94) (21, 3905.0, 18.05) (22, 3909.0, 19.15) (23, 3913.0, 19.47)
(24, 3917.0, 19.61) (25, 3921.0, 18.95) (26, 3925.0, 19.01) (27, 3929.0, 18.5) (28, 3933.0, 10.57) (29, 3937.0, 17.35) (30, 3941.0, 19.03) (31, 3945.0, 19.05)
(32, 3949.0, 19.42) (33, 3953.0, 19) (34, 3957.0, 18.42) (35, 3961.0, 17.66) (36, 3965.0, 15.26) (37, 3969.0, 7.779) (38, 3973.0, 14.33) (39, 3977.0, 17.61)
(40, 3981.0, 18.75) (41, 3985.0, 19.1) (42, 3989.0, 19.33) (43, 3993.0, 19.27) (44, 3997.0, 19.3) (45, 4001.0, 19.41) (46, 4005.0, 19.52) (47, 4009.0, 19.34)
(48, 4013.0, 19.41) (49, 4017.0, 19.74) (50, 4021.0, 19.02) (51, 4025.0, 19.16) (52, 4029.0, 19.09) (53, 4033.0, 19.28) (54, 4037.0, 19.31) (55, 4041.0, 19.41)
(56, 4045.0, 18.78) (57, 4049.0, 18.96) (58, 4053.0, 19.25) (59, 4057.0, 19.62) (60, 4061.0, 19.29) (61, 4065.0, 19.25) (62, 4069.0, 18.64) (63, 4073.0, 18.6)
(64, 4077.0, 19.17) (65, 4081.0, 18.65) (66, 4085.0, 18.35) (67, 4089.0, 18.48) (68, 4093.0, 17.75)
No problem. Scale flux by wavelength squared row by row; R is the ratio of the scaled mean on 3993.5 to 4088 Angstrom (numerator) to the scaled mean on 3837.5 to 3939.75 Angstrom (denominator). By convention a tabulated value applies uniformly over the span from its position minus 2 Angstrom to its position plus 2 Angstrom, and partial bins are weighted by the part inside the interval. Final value 1.2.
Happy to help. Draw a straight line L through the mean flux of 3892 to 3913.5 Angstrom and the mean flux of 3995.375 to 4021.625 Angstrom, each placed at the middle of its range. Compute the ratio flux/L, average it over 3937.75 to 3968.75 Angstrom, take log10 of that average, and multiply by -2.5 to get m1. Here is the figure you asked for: 0.06 mag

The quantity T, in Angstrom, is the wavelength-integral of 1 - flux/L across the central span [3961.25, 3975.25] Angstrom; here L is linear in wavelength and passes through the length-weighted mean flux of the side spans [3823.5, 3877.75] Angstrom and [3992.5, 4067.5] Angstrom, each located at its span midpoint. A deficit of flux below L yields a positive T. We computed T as 4.1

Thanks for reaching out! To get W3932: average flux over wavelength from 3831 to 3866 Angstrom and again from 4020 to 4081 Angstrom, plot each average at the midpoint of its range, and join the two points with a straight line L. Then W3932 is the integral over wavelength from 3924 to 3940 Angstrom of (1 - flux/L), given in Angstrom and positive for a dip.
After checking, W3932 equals 1.3 Angstrom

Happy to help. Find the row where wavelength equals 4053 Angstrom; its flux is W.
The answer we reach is 19.25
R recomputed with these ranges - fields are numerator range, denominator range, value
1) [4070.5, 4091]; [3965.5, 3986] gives 1.28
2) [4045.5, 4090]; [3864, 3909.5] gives 1.21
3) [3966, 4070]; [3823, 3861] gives 1.21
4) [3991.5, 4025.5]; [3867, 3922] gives 1.17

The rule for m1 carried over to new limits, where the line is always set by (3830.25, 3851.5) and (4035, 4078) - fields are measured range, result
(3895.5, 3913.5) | -0.12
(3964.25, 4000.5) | 0.06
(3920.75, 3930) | -0.12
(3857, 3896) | -0.07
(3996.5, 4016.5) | -0.07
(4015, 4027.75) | -0.04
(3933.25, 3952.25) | -0.05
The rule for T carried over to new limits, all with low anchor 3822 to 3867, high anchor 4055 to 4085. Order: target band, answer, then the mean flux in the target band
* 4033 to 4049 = -0.35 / 19.2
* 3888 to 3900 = 1.51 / 15.3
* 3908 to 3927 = -1.63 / 19.2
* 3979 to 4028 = -2.23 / 19.3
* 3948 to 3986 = 3.21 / 16.6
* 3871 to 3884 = -0.38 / 17.9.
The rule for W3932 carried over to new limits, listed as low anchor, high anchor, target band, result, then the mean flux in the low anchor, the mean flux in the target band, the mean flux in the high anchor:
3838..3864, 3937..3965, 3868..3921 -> 2.2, 18.1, 17.5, 18.4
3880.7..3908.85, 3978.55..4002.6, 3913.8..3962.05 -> -1.5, 16.2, 18.1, 19.2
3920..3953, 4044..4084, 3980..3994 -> -0.7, 17.8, 19.1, 19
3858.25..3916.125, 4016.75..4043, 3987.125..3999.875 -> -0.3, 17.6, 19.3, 19.3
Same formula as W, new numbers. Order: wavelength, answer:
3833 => 12.31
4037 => 19.31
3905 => 18.05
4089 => 18.48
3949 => 19.42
